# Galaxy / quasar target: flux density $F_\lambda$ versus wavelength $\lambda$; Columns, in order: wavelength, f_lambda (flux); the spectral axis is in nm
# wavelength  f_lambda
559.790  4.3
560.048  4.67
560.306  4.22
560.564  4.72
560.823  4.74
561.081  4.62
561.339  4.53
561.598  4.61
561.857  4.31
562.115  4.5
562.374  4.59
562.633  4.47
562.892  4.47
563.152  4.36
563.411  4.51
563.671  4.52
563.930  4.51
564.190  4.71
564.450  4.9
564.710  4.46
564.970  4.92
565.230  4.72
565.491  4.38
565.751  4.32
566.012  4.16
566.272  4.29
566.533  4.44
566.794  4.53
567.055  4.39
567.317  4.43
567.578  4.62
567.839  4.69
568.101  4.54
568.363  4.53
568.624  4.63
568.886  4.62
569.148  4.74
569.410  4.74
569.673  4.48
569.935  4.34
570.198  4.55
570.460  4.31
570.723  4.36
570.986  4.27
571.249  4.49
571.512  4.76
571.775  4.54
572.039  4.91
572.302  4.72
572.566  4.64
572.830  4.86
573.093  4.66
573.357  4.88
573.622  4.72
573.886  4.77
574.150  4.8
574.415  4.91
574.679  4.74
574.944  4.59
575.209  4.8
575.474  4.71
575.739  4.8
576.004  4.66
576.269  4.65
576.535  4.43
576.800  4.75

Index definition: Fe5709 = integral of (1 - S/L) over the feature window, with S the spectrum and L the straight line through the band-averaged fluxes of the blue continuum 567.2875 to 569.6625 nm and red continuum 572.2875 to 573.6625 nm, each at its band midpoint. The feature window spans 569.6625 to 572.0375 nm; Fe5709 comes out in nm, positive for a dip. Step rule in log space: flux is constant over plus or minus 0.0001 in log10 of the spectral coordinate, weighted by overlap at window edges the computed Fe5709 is 0.105 nm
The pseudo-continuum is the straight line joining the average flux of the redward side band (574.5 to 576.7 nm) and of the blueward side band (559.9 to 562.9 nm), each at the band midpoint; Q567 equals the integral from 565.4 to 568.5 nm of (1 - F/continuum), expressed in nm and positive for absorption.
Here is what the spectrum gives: 0.10 nm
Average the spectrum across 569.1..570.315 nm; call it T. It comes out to 4.56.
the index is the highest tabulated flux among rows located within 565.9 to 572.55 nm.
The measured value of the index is 4.91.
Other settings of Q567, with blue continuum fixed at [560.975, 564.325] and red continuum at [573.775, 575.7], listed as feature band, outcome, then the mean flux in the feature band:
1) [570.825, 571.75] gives 0.04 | 4.51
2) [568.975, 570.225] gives 0.02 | 4.57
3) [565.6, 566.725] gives 0.07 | 4.32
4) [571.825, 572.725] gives -0.01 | 4.74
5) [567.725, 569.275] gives 0.00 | 4.62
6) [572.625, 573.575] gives -0.01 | 4.78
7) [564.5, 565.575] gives -0.02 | 4.65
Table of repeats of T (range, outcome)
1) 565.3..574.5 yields 4.57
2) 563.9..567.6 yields 4.52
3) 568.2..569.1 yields 4.61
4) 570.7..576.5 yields 4.69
